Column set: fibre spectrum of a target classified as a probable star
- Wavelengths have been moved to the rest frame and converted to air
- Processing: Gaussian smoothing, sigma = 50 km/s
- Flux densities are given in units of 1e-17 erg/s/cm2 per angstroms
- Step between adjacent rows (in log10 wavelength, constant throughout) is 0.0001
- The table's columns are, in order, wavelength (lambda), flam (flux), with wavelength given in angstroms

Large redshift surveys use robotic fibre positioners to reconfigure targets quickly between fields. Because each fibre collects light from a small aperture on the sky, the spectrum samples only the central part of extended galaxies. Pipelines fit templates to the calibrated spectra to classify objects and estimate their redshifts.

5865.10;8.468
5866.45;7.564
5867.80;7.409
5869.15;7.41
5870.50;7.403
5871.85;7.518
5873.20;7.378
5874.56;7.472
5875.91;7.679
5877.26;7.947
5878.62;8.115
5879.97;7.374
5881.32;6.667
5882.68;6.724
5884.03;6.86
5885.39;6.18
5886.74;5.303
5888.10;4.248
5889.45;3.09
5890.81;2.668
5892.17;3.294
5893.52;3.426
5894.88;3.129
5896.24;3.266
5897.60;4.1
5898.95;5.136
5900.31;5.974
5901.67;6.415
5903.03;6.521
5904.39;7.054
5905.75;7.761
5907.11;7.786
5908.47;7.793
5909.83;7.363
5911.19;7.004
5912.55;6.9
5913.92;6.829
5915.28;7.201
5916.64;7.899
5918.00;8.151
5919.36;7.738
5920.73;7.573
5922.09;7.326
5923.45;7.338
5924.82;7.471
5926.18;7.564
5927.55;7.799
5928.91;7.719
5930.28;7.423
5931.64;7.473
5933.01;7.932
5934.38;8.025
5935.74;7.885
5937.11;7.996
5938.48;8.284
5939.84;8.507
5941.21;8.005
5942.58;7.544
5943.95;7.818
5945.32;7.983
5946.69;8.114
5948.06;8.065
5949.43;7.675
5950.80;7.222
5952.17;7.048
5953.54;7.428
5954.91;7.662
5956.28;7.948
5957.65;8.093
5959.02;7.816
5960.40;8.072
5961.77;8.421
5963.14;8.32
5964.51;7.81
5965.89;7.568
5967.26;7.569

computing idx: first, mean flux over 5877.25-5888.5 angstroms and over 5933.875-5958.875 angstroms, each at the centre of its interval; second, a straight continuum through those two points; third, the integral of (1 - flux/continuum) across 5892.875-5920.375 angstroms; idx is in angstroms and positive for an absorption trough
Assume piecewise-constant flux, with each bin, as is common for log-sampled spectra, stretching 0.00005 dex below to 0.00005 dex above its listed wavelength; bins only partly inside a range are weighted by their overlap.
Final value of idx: 2.7 angstroms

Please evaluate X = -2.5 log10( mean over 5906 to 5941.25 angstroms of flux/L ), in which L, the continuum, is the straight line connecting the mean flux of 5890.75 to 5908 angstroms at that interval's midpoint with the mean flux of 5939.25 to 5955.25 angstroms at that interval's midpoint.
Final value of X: -0.180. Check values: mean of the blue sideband 5.24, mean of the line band 7.65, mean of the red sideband 7.75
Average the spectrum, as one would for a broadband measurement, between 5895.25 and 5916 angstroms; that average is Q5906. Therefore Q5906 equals 6.43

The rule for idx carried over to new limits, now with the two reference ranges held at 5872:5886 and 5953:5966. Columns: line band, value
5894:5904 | 3.3 angstroms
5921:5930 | 0.1 angstroms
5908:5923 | 0.3 angstroms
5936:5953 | -0.1 angstroms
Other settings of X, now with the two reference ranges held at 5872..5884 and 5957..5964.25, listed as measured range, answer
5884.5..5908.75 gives 0.42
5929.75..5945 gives 0.00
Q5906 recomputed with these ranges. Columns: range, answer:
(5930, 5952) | 7.86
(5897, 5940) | 7.3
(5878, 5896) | 5.1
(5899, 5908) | 6.81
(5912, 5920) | 7.46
